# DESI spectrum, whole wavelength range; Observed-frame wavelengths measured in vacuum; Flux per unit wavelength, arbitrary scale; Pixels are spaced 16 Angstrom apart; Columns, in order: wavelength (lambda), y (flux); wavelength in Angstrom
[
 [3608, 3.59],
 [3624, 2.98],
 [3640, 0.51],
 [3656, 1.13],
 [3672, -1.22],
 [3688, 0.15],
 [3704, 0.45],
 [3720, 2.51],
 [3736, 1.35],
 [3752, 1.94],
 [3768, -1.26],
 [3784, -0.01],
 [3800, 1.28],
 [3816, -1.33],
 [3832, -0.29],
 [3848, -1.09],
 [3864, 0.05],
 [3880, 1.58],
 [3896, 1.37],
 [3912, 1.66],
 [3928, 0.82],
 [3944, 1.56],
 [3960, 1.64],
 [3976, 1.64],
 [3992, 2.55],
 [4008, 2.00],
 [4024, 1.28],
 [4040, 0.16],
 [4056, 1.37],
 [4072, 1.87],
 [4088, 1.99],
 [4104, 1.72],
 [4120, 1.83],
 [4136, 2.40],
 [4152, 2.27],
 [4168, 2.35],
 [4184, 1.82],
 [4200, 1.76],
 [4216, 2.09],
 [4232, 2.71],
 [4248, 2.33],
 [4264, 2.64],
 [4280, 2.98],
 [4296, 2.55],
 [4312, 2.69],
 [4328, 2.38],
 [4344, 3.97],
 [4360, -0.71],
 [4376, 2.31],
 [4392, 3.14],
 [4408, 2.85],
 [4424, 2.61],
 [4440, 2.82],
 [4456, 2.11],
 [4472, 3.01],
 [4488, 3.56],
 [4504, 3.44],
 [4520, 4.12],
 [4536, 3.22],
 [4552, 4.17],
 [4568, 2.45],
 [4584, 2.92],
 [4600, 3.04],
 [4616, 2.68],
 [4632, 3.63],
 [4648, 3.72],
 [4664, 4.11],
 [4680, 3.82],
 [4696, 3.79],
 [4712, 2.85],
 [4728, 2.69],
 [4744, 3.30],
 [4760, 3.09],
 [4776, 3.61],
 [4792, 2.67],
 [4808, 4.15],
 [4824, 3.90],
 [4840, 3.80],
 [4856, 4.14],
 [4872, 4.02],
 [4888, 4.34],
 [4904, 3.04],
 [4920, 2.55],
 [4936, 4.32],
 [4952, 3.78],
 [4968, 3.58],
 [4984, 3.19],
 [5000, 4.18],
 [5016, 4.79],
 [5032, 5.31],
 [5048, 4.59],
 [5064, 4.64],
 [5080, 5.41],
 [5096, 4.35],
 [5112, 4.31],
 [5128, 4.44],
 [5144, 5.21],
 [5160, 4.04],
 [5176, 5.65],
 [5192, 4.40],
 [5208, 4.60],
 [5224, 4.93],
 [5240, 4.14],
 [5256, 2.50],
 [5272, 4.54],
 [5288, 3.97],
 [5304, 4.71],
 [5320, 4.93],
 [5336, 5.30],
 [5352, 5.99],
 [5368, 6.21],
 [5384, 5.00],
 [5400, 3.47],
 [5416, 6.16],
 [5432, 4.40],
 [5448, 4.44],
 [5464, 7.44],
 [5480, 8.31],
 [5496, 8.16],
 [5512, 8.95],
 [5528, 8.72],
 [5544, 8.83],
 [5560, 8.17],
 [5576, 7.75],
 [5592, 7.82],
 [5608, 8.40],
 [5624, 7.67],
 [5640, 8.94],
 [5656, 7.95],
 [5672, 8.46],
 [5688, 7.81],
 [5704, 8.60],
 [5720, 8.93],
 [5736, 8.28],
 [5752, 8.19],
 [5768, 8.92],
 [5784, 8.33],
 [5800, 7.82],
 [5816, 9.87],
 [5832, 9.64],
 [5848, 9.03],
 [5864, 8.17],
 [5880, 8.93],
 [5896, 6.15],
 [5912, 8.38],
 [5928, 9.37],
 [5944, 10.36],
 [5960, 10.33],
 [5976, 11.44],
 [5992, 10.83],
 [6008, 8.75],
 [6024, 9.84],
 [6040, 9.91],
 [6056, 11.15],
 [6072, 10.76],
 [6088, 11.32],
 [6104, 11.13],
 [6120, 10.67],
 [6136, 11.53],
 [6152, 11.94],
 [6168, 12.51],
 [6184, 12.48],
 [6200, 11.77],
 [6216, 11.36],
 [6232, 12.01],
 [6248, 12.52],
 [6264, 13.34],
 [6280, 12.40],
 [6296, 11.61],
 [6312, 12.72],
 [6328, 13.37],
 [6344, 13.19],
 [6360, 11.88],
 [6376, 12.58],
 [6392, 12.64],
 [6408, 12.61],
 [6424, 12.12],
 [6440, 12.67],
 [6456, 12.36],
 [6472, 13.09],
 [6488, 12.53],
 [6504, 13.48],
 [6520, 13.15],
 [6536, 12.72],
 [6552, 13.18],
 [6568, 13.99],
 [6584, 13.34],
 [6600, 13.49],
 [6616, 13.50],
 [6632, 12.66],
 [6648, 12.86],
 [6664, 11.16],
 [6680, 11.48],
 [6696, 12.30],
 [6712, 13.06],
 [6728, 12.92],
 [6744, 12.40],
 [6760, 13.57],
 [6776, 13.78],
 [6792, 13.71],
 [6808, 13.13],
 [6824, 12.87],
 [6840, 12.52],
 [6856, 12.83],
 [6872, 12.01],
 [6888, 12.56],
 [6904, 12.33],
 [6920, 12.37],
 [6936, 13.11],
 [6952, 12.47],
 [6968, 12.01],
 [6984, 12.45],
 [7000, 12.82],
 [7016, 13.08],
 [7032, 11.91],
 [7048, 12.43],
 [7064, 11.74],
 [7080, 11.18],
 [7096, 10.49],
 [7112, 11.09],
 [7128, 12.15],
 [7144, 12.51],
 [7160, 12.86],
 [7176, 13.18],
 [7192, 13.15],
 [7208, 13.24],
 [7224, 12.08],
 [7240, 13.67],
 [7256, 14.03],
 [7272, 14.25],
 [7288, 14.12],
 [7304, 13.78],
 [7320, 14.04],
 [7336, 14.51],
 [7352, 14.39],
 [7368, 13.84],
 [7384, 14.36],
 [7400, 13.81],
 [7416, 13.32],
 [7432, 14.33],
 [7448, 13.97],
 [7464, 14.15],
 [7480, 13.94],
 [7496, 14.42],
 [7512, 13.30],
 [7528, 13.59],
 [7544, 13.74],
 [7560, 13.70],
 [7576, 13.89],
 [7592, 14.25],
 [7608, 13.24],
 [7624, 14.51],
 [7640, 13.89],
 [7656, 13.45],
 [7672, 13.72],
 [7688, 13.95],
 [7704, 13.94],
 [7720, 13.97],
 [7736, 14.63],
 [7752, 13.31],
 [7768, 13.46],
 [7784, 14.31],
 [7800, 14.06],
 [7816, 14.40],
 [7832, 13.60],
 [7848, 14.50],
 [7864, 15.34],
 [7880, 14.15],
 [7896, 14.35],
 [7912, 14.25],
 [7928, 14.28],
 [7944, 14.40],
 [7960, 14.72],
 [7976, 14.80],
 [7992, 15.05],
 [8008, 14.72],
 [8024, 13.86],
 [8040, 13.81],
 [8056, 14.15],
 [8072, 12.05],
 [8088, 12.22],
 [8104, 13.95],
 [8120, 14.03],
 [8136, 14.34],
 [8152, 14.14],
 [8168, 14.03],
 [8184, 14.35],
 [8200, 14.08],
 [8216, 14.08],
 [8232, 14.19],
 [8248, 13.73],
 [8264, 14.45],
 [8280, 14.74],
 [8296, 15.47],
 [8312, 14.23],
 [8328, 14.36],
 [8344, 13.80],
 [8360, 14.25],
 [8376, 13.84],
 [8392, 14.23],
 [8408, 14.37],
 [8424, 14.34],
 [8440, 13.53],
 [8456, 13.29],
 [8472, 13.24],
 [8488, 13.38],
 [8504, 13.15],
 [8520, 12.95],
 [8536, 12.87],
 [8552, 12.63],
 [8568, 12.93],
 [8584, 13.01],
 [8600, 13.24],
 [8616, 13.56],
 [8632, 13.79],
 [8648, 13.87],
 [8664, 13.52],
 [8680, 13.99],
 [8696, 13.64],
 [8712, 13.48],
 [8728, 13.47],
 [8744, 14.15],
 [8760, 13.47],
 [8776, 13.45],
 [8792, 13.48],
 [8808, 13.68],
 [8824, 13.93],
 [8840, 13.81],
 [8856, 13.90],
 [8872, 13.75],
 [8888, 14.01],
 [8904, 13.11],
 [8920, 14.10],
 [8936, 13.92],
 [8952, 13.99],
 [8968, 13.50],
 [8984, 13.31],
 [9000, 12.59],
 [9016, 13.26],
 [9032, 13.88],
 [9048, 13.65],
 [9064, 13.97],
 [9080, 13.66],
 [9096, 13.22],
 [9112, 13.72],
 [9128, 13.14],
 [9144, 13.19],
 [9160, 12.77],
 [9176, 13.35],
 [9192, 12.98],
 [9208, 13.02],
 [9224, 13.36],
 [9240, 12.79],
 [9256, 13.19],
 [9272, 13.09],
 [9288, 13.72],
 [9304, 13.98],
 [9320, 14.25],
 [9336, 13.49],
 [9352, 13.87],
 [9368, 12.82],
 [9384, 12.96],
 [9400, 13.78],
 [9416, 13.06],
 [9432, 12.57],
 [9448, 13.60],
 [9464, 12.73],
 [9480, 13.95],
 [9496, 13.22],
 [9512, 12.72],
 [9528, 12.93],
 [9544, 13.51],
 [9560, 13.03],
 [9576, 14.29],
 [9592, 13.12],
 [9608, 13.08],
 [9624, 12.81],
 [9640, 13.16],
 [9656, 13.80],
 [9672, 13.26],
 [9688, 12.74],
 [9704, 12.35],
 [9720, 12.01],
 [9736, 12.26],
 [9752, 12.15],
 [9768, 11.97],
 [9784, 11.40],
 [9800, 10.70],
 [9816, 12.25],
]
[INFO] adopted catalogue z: 0.371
